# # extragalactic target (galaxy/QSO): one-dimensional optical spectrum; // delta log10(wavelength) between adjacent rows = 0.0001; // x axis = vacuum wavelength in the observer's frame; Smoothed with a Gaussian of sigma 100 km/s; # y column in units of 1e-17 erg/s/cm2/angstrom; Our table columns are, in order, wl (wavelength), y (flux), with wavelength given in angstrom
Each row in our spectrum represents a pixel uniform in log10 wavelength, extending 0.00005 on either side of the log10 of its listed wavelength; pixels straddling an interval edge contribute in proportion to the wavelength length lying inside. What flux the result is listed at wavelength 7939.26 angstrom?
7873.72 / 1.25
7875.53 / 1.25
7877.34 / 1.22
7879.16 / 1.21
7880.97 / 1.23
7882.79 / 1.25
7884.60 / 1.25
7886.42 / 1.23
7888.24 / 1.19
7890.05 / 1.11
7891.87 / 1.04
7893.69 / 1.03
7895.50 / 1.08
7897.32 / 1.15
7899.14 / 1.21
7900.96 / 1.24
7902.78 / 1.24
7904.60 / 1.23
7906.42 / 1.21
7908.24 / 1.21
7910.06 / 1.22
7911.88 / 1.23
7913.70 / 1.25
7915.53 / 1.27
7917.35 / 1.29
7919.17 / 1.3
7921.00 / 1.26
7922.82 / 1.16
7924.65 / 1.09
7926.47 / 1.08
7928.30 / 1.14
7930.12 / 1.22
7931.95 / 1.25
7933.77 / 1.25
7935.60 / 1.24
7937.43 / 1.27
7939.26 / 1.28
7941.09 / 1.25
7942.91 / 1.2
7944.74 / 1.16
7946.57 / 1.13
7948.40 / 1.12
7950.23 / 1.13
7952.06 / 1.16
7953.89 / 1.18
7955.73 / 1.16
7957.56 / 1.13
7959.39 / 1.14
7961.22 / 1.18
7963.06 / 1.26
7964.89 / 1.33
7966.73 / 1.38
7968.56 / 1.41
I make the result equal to 1.28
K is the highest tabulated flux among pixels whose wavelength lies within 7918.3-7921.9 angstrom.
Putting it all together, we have 1.3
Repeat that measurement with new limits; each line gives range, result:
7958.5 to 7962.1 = 1.18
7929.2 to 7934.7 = 1.25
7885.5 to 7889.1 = 1.23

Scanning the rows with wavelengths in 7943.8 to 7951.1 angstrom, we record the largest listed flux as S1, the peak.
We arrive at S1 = 1.16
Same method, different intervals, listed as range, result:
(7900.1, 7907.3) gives 1.24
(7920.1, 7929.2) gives 1.26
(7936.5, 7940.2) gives 1.28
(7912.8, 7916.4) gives 1.27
